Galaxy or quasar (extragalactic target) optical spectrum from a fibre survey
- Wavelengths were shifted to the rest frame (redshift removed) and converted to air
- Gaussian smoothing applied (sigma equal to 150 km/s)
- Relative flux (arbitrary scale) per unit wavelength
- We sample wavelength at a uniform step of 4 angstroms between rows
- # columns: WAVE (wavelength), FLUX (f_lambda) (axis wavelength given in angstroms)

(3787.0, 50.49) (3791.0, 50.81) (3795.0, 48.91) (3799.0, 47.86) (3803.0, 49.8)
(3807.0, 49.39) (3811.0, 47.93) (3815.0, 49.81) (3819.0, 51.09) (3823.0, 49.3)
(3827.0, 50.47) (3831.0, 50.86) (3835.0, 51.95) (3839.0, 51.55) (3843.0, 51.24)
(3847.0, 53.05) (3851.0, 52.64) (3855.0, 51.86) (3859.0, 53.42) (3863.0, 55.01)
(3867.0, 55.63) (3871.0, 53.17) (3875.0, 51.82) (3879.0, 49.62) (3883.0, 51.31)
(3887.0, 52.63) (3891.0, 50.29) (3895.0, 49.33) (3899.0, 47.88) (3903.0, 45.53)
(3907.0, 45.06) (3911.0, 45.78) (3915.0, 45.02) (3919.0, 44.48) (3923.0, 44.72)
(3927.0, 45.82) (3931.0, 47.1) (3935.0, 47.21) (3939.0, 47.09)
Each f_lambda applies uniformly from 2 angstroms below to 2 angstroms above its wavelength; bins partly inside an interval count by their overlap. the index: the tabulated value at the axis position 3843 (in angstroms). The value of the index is 51.24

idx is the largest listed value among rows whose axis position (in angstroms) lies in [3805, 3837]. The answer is 51.95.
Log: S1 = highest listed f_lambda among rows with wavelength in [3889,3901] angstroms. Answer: 50.29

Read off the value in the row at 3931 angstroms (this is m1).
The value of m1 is 47.1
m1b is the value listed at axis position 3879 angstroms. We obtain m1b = 49.62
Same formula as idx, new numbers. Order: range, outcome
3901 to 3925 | 45.78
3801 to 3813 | 49.8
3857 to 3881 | 55.63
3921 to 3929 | 45.82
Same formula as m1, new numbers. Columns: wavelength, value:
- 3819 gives 51.09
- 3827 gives 50.47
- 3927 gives 45.82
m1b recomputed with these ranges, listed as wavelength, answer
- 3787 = 50.49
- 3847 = 53.05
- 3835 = 51.95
